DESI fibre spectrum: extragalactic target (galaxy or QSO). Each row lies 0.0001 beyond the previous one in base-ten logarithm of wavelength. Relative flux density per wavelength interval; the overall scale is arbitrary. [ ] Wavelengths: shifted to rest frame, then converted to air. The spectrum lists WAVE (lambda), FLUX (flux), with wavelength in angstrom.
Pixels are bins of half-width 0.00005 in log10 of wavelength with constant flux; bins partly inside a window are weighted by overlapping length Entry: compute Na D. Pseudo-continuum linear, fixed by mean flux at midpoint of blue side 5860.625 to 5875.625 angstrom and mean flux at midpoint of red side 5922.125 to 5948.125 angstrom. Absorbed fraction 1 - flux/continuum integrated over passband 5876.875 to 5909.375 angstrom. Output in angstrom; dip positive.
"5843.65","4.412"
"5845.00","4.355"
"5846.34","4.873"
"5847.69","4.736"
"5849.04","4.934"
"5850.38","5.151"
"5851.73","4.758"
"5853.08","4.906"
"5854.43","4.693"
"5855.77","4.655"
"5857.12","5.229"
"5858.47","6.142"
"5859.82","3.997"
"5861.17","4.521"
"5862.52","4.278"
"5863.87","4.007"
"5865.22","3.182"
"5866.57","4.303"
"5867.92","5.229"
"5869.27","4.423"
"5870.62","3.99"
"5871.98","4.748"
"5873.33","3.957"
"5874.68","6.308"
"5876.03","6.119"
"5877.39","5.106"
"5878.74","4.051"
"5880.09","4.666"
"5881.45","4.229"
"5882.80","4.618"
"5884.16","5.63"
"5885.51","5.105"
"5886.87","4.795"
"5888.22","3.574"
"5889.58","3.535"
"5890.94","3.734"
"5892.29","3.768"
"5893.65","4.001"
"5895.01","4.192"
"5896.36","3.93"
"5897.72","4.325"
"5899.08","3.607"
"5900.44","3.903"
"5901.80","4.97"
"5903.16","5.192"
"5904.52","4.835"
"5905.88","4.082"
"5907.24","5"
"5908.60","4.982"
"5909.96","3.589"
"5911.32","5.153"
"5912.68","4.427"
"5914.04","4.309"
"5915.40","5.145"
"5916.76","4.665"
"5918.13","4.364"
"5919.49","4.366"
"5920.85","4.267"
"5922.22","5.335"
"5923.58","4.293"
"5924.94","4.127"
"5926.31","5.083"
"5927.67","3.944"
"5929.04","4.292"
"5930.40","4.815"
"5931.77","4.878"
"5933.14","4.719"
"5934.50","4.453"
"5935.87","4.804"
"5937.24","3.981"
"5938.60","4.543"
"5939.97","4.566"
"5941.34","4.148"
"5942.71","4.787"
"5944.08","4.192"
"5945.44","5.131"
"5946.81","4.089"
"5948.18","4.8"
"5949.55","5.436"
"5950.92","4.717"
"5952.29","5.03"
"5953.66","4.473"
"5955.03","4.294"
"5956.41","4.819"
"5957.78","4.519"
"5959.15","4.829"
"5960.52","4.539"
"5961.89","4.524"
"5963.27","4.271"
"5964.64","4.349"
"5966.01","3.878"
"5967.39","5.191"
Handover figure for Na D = 0.7 angstrom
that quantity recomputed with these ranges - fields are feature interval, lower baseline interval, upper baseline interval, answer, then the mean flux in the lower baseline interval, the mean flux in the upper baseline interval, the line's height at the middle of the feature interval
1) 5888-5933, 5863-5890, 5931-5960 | 2.06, 4.59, 4.63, 4.61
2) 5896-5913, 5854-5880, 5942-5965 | 0.70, 4.68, 4.64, 4.66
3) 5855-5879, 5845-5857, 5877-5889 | 0.17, 4.83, 4.62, 4.73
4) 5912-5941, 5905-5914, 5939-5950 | 0.25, 4.53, 4.62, 4.58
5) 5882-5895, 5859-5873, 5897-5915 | 0.30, 4.28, 4.5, 4.4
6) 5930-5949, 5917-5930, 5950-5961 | 0.01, 4.47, 4.67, 4.57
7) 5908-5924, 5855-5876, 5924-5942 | -0.18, 4.65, 4.49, 4.53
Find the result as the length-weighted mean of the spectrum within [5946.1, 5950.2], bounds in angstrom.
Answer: 4.77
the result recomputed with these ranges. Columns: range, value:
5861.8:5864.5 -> 4.15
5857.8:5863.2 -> 4.73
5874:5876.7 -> 6.22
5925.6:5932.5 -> 4.6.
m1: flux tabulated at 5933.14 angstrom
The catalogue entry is 4.719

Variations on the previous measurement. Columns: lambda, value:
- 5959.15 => 4.829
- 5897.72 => 4.325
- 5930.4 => 4.815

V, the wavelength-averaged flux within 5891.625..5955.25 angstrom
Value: 4.51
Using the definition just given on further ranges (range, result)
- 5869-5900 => 4.45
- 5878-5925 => 4.43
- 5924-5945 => 4.49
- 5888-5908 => 4.19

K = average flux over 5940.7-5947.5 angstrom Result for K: 4.47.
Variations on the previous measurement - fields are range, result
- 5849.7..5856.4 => 4.84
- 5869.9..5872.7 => 4.36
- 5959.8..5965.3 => 4.42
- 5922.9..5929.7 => 4.35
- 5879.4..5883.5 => 4.5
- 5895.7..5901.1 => 3.94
